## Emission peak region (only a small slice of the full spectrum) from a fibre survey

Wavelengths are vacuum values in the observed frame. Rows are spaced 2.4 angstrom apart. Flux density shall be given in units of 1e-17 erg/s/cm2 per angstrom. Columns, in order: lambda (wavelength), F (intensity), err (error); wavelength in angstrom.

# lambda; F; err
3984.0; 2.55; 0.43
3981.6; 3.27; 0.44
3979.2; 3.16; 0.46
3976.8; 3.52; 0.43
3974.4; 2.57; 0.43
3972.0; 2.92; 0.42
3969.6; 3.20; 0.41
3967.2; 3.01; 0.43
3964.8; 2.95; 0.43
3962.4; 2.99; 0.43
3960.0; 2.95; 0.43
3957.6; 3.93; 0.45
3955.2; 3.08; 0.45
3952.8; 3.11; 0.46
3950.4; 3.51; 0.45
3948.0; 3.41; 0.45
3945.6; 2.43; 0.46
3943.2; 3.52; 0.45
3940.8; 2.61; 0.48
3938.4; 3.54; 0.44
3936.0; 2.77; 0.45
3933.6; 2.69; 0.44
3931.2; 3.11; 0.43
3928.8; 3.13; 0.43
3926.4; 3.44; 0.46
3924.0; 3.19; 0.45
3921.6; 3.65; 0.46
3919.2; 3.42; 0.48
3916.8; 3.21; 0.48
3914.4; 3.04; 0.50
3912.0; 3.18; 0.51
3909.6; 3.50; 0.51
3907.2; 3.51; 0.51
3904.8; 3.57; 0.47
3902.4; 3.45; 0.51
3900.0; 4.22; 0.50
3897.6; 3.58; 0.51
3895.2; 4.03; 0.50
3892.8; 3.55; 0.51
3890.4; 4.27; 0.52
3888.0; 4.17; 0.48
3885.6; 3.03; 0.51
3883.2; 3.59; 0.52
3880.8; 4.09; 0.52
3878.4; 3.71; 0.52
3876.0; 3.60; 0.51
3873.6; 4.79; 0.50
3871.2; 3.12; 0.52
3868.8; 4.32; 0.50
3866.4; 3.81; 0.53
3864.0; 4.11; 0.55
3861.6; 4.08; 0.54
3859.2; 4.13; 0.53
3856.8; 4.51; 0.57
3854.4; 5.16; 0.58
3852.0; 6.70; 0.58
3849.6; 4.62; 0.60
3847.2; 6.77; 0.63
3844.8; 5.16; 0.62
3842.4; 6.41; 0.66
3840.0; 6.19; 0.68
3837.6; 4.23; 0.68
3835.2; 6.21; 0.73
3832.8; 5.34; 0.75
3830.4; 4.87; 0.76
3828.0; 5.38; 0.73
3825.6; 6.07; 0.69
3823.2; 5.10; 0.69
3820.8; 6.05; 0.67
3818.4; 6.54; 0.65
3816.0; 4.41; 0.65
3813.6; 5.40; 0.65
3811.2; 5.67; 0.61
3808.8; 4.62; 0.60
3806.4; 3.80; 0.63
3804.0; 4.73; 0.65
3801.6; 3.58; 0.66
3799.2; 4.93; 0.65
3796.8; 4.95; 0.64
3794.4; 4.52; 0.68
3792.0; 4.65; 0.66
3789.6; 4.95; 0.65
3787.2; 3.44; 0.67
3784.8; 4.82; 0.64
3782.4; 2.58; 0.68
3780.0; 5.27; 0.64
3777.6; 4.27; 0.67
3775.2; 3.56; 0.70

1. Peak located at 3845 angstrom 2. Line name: C III]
